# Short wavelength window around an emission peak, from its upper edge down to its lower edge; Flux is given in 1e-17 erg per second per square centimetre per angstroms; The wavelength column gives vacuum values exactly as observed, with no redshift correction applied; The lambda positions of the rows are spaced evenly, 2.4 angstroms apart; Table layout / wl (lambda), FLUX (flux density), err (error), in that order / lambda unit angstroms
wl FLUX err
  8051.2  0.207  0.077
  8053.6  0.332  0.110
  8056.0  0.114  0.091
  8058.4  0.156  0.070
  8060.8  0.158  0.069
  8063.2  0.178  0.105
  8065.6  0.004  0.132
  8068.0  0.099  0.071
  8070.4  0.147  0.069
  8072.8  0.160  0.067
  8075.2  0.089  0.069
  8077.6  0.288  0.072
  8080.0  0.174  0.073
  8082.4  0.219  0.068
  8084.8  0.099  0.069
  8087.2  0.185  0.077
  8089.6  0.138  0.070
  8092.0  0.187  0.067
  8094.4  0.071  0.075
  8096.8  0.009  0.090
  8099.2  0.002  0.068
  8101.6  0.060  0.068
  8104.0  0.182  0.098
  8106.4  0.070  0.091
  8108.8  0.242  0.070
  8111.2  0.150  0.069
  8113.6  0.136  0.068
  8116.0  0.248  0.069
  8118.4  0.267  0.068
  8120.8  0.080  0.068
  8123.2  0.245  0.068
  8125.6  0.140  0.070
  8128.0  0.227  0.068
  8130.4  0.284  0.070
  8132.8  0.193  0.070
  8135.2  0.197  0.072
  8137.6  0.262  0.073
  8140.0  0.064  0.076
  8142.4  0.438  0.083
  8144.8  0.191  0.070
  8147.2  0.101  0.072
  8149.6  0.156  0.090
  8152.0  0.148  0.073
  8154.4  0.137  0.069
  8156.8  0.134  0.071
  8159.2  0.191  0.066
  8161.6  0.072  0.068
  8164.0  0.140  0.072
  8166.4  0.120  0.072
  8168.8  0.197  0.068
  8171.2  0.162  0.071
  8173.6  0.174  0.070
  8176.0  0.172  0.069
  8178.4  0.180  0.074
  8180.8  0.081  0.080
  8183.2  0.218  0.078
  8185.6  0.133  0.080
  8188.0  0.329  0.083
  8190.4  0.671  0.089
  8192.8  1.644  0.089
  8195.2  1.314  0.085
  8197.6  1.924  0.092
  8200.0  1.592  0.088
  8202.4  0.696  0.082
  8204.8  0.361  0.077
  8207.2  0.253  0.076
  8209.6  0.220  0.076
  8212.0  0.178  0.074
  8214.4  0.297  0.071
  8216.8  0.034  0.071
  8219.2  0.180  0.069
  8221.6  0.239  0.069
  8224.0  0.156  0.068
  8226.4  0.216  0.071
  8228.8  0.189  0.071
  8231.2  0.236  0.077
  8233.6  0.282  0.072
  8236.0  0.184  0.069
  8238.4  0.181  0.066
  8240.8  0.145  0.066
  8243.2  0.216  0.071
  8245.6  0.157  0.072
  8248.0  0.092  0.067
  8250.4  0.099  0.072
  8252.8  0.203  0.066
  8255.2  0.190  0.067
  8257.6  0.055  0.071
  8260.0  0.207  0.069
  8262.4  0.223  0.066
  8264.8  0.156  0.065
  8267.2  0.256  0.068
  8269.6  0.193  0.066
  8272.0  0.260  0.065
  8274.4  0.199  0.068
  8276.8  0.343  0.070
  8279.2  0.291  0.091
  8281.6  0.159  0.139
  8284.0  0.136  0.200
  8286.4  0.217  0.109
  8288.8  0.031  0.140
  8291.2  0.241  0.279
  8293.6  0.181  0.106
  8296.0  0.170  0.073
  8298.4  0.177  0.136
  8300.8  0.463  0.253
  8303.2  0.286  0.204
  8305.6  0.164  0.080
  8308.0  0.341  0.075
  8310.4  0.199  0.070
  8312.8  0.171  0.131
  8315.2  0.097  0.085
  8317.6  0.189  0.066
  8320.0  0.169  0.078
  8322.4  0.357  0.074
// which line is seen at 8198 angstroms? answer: [O II] 3727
